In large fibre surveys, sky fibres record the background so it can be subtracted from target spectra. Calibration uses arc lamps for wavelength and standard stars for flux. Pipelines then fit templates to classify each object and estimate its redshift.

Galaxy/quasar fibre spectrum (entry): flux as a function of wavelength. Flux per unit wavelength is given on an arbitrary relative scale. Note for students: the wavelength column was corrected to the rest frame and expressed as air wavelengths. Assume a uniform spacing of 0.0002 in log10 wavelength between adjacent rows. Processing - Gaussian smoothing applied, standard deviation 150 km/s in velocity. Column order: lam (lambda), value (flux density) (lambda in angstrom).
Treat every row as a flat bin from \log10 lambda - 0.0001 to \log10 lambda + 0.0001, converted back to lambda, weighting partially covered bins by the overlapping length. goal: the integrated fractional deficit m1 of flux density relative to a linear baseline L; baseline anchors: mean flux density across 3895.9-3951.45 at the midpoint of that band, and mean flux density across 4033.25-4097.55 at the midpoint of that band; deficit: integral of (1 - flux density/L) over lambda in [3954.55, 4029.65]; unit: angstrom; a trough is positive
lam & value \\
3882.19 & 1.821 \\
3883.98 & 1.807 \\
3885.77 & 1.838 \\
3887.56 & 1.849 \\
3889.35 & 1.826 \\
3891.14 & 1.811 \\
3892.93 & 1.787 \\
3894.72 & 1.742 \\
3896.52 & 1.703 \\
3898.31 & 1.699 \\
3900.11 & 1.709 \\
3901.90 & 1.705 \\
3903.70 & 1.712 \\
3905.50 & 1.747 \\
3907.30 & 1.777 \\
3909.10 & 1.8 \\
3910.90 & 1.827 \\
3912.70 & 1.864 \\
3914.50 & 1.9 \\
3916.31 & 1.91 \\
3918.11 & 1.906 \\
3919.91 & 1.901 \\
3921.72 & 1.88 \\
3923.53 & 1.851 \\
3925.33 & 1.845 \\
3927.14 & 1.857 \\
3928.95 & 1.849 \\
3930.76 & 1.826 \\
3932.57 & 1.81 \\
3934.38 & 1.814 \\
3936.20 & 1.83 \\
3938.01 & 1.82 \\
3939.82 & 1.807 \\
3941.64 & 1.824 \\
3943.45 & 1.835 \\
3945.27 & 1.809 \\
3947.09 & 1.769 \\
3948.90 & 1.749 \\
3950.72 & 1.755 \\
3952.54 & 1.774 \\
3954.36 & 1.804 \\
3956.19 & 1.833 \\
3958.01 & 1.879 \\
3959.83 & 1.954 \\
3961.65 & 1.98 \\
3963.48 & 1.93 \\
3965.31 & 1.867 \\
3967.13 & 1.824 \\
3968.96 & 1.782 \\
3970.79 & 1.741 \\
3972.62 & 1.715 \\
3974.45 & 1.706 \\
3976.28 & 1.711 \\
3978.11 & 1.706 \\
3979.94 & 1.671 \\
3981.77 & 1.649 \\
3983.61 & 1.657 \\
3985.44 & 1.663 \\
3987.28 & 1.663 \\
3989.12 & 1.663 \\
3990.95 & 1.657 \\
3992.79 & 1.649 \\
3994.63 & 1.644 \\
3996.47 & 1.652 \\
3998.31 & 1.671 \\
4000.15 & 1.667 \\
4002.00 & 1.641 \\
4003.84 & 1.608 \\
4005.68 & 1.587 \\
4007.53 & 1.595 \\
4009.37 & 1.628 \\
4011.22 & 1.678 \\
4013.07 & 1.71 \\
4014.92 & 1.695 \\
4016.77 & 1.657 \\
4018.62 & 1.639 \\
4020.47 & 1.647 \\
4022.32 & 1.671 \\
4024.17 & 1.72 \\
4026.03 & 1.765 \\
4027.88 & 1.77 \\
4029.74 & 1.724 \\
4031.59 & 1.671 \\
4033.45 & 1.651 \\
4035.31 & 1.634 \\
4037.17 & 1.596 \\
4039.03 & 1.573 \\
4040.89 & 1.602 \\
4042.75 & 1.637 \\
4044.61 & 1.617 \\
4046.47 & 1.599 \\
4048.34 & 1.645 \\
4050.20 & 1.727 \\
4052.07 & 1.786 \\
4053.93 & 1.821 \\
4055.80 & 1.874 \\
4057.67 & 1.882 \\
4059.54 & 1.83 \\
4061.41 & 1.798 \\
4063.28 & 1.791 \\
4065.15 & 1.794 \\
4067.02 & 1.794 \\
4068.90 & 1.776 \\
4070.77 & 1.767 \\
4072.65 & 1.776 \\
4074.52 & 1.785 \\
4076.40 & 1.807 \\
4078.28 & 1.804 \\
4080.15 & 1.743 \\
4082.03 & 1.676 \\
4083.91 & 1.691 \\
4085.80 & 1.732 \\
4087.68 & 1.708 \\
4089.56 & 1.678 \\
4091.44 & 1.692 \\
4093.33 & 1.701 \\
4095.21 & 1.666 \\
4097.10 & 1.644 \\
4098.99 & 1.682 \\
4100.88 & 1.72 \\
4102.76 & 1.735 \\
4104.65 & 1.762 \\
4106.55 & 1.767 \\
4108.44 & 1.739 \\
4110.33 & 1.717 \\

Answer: 2.3 angstrom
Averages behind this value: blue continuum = 1.81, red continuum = 1.72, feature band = 1.71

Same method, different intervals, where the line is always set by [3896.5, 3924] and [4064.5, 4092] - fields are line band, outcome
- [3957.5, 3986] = 0.2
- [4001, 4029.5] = 1.6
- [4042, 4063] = 0.1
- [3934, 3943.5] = -0.1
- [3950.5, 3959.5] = -0.2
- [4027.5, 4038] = 0.6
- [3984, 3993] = 0.6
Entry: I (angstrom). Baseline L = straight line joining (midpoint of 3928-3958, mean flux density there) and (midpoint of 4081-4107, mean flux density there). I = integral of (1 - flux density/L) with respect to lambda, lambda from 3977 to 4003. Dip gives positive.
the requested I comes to 1.7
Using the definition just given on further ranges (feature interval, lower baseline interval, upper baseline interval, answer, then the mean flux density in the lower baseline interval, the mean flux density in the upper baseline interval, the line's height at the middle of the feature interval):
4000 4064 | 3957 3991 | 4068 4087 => 2.48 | 1.76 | 1.76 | 1.76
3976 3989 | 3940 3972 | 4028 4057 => 0.81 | 1.83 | 1.68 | 1.78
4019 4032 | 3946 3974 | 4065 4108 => 0.50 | 1.82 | 1.73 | 1.78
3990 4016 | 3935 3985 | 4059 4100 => 1.82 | 1.79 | 1.74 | 1.77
